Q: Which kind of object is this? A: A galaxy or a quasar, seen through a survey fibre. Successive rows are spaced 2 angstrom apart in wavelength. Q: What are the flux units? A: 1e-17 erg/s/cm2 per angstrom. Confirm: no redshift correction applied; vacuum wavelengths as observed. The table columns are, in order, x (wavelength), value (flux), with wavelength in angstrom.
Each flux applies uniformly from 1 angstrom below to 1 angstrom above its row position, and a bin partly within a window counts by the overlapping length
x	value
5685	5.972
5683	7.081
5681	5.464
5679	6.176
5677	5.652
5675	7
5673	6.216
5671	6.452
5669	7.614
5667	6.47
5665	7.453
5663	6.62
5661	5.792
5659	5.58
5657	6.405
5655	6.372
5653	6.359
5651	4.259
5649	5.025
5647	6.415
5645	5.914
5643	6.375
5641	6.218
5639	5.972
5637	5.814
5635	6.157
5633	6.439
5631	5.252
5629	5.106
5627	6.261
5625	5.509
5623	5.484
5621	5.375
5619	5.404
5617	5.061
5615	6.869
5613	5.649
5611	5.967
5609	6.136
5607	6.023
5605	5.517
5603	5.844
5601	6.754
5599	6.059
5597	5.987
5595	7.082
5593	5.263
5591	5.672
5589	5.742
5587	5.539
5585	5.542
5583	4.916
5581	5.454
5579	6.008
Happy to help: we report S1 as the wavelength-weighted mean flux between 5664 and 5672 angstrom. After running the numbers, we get 7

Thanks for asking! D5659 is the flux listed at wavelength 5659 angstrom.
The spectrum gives 5.58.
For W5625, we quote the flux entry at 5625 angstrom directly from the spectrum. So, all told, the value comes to 5.509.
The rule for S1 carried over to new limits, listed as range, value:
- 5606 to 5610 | 6.08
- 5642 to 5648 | 6.23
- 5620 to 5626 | 5.46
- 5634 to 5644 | 6.11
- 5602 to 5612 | 5.9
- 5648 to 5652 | 4.64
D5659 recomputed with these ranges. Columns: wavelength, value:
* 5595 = 7.082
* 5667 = 6.47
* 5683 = 7.081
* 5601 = 6.754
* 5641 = 6.218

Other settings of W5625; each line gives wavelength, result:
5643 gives 6.375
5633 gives 6.439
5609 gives 6.136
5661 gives 5.792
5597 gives 5.987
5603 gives 5.844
